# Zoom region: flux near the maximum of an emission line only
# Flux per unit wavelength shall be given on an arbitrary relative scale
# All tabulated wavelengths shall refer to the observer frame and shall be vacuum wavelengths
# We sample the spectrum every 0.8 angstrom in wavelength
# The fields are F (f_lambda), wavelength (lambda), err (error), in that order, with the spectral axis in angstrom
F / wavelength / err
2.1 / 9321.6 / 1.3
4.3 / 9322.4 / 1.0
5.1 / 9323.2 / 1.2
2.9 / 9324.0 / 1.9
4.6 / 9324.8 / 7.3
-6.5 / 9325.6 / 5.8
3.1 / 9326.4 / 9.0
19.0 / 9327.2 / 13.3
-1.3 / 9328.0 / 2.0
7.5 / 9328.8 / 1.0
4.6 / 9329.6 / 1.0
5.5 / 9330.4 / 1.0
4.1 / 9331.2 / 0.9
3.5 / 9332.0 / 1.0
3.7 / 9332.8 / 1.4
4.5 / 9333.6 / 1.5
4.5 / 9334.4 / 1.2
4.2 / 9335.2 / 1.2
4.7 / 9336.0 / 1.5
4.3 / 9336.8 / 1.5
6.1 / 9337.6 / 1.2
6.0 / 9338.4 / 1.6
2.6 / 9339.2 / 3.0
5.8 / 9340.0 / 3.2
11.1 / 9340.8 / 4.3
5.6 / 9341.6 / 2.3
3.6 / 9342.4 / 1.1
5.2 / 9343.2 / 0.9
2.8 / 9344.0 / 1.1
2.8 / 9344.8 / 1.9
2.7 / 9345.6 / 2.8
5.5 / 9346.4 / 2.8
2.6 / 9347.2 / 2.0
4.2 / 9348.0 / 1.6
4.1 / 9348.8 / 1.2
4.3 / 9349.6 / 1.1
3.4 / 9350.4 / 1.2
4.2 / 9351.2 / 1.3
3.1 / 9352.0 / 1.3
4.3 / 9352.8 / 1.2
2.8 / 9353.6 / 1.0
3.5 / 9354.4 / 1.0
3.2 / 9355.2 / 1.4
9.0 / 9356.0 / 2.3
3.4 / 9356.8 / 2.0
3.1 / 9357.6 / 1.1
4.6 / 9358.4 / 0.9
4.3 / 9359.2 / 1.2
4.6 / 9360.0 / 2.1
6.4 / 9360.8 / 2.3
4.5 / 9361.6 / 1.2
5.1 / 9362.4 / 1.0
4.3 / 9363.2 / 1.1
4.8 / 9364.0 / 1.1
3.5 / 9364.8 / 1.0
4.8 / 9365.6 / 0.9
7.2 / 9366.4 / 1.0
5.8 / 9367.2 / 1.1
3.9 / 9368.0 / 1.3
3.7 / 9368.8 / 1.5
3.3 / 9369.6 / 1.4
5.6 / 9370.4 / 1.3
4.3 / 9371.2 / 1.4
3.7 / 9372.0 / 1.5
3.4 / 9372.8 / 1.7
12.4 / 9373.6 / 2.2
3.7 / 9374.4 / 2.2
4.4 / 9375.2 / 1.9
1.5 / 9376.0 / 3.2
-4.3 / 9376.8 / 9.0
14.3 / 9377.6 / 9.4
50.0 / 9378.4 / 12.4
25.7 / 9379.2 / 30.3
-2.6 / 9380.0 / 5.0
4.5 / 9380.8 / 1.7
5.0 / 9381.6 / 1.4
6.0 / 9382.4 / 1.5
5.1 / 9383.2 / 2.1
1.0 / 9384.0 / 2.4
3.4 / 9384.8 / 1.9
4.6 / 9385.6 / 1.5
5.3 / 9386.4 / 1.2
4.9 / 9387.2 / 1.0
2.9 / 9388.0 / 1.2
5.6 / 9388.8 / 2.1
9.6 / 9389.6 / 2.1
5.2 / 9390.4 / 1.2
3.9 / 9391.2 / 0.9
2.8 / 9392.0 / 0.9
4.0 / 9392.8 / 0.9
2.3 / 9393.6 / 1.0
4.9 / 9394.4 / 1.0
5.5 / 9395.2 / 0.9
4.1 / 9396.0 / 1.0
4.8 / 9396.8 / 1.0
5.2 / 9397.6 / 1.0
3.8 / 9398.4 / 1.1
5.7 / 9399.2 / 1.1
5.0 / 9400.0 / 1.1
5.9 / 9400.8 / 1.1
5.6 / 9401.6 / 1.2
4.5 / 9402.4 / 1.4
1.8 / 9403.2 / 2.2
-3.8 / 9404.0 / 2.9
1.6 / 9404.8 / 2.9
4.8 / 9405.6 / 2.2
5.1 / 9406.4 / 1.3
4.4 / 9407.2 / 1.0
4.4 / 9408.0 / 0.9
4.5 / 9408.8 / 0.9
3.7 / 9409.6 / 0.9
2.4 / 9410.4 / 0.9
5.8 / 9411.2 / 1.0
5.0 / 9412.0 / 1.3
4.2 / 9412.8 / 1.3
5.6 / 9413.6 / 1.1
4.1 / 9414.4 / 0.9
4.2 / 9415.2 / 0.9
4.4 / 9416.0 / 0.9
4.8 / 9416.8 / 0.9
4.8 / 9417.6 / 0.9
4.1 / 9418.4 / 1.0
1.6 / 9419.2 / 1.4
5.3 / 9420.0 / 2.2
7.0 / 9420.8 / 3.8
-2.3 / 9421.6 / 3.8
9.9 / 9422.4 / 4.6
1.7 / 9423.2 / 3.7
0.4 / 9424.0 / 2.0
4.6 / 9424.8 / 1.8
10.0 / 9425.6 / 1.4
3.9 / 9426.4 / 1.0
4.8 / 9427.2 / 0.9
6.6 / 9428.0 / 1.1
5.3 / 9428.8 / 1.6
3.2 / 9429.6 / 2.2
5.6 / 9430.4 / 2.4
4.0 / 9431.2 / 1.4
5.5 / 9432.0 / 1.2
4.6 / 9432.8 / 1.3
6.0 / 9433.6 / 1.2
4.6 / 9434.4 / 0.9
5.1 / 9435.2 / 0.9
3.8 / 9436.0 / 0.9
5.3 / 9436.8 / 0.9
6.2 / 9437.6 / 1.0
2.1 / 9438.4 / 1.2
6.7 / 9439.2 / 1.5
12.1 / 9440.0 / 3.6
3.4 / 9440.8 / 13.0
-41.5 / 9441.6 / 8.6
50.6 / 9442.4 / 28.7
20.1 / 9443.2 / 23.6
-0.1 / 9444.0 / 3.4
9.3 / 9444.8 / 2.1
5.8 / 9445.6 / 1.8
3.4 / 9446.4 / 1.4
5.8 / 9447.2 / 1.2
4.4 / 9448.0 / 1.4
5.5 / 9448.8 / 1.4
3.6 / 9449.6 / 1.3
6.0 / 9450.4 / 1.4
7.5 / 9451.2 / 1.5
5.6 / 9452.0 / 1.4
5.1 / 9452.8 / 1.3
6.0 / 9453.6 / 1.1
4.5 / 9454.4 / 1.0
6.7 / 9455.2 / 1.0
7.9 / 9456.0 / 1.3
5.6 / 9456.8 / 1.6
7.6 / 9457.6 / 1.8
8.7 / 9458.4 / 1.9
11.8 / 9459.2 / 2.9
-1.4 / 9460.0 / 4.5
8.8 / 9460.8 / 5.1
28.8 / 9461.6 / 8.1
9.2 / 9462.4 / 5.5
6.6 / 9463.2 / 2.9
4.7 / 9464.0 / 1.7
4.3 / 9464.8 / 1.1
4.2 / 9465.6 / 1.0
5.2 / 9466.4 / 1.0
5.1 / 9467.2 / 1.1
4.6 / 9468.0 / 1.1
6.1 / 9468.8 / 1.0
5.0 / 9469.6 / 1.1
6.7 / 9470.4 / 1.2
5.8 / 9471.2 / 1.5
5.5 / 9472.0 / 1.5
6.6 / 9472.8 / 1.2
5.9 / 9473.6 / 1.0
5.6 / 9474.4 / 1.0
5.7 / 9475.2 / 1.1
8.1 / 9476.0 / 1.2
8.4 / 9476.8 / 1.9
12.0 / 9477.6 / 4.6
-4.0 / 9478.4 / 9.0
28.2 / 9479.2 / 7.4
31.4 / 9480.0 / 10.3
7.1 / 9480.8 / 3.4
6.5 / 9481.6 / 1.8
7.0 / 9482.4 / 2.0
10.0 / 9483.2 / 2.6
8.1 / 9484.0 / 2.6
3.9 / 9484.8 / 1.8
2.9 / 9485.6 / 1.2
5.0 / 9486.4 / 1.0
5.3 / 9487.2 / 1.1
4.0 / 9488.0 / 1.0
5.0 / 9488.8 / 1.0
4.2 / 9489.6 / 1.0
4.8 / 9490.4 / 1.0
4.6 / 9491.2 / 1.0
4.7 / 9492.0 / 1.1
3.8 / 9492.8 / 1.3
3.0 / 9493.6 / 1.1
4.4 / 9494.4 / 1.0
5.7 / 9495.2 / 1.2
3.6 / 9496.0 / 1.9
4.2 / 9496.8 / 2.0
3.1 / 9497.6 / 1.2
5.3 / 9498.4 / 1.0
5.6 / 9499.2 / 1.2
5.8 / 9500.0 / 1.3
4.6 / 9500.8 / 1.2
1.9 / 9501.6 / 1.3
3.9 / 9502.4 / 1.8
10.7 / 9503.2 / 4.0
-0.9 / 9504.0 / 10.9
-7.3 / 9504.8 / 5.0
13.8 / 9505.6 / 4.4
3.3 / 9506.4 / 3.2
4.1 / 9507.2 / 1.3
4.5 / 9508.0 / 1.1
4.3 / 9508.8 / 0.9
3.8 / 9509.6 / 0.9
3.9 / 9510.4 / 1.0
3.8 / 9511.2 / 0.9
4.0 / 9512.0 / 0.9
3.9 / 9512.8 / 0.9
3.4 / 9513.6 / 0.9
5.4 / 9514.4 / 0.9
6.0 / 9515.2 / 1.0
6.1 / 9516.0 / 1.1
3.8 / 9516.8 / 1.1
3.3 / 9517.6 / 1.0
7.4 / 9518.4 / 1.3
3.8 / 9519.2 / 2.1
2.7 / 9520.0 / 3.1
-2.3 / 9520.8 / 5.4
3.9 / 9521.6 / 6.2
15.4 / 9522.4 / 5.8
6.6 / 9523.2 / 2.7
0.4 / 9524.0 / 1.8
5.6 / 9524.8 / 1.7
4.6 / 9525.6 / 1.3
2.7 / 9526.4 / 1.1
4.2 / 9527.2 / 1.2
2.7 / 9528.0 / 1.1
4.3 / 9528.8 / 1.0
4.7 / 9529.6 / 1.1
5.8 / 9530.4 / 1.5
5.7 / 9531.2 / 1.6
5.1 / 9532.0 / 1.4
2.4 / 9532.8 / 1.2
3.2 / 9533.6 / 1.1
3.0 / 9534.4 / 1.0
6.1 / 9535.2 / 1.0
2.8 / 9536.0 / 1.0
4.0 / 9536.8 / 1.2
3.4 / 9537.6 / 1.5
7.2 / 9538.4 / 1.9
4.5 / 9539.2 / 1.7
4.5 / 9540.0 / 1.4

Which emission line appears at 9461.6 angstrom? [S II]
